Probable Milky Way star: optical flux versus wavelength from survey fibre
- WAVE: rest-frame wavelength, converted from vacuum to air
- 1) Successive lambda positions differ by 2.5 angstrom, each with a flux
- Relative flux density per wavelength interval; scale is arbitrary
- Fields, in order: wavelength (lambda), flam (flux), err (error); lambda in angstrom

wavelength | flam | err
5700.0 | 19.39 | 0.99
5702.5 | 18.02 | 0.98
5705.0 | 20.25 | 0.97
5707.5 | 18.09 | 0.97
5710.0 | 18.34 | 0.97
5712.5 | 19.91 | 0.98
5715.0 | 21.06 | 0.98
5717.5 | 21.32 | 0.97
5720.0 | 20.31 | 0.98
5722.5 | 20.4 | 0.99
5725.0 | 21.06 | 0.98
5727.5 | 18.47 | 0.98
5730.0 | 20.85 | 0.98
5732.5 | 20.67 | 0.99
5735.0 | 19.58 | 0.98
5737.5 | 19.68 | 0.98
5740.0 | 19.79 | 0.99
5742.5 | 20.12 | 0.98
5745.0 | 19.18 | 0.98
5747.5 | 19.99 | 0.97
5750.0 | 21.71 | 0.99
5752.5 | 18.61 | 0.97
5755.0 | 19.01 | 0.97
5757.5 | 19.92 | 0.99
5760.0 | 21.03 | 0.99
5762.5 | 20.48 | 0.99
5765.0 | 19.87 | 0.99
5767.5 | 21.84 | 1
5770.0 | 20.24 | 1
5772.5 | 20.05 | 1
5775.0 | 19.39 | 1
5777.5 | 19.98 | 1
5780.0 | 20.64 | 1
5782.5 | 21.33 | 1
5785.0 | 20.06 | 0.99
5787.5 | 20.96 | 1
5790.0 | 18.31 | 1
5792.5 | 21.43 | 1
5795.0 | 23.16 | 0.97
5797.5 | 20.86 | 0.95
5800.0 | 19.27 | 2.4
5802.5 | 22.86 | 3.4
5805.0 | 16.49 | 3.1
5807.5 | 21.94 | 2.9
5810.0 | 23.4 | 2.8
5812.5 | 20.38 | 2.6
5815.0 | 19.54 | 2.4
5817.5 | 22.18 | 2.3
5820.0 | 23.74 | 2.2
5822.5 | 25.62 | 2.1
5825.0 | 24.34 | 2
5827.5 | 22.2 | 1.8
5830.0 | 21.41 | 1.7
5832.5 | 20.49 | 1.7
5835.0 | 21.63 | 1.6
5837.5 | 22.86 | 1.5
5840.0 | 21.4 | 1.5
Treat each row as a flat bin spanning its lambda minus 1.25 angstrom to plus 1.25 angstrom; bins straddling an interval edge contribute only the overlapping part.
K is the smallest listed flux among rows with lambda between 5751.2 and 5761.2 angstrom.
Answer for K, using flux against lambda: 18.61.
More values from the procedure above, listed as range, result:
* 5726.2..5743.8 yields 18.47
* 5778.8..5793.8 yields 18.31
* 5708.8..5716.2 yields 18.34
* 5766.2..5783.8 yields 19.39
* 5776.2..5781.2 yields 19.98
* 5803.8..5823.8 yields 16.49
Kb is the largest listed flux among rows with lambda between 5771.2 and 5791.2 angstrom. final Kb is 21.33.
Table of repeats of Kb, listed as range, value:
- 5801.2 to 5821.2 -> 23.74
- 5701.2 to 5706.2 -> 20.25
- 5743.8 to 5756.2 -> 21.71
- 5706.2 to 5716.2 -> 21.06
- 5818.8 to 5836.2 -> 25.62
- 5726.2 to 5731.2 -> 20.85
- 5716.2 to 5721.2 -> 21.32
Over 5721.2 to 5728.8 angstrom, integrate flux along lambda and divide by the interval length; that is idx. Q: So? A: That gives 20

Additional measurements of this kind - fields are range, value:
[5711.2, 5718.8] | 20.7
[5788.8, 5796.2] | 21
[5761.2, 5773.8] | 20.5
